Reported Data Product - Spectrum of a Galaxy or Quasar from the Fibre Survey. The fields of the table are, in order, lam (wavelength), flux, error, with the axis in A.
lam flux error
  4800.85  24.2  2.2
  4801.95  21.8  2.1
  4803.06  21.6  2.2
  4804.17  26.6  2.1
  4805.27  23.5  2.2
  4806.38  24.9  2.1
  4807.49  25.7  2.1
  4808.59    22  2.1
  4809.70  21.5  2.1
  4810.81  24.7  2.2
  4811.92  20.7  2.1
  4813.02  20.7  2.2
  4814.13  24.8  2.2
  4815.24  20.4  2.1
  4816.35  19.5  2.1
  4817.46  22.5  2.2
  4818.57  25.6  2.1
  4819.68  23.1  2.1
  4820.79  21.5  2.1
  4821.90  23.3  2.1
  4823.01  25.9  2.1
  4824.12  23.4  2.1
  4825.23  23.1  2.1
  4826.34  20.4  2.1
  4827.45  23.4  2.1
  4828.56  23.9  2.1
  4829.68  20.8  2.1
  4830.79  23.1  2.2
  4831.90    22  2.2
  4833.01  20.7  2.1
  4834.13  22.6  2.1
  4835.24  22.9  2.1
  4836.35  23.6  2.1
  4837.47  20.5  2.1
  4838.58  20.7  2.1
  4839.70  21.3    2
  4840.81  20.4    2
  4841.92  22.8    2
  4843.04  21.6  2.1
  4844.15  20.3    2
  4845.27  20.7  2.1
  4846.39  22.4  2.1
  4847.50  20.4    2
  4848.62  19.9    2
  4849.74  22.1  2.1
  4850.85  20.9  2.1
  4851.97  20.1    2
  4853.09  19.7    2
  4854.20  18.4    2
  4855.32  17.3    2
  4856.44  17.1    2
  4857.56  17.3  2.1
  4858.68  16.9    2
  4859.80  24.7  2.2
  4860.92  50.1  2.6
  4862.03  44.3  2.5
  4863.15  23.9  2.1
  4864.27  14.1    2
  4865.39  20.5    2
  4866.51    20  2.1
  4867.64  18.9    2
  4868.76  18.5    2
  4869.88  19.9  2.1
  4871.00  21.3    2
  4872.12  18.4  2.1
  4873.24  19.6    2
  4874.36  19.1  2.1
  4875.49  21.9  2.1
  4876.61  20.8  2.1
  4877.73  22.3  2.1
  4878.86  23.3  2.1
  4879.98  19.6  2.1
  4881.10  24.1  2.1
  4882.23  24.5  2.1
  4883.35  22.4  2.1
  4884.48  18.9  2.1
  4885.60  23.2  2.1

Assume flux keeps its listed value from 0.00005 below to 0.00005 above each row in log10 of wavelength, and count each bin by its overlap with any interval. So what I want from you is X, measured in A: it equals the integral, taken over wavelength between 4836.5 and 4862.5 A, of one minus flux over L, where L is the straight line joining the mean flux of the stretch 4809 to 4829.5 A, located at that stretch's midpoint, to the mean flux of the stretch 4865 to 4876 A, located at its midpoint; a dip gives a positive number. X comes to -2.1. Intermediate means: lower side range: 22.6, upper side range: 19.8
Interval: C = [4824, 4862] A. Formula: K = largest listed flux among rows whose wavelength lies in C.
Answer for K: 50.1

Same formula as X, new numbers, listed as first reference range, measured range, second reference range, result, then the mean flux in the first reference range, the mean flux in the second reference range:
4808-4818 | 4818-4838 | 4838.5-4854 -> -1.23 A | 21.9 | 20.9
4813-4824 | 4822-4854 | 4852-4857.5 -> -2.20 A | 22.8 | 18.2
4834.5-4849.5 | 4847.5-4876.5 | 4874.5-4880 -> -0.37 A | 21.4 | 21.6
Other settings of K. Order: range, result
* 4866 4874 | 21.3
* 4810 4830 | 25.9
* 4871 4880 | 23.3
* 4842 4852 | 22.4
